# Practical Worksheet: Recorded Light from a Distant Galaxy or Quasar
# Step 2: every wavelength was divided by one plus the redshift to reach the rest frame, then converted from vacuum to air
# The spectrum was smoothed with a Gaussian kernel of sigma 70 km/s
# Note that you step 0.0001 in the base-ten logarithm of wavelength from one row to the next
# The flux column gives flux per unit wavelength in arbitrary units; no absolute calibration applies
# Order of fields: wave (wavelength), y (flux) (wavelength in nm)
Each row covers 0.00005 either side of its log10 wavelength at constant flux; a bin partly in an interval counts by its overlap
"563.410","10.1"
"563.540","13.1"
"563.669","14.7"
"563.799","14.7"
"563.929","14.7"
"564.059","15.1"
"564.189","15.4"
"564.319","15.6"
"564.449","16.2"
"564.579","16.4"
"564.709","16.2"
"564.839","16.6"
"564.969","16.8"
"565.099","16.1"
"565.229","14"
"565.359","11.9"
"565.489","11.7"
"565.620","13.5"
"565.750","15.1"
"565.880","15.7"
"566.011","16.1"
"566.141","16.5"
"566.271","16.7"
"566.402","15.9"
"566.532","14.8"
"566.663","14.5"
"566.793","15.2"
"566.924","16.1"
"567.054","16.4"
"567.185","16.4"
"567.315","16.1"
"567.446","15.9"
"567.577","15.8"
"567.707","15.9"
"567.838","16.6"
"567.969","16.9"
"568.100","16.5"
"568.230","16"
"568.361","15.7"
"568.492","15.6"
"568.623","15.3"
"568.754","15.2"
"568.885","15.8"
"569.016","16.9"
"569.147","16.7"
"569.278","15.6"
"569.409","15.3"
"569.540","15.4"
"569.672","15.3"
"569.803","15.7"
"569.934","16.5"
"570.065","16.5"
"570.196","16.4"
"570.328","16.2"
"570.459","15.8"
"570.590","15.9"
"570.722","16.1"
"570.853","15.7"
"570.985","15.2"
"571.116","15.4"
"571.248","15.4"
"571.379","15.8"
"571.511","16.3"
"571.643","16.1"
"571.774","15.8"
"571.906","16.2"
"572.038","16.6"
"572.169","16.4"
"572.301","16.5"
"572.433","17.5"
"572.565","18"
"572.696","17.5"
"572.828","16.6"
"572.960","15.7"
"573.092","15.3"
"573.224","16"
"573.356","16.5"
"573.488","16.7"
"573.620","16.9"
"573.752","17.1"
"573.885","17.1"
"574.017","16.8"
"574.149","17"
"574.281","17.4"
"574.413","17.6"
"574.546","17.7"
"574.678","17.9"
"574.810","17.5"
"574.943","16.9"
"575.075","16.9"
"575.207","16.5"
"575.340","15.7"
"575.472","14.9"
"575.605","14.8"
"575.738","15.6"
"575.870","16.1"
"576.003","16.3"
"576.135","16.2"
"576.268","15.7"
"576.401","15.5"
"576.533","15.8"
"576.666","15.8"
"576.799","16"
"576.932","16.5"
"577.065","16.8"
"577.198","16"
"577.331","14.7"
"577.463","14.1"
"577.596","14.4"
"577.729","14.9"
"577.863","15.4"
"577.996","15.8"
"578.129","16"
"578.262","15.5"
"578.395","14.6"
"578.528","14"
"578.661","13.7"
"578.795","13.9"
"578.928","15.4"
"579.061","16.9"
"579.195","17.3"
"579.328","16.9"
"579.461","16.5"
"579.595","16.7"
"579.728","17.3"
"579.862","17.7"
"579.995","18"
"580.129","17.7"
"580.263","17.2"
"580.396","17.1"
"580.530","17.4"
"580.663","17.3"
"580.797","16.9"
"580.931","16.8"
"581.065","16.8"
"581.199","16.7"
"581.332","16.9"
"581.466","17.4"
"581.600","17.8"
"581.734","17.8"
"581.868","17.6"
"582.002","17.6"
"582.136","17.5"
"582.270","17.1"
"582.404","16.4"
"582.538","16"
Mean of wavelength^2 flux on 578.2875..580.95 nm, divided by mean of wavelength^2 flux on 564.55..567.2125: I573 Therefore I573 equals 1.1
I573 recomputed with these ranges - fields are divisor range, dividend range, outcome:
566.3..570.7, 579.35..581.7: 1.13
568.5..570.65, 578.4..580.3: 1.06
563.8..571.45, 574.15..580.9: 1.07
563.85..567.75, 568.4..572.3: 1.05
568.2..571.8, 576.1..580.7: 1.04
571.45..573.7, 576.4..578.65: 0.95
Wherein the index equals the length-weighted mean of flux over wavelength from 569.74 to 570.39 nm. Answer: 16.3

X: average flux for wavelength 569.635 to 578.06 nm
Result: 16.2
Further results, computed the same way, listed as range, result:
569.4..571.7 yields 15.8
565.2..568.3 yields 15.4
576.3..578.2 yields 15.6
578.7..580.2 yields 16.7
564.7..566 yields 14.8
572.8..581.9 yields 16.4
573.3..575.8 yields 16.7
